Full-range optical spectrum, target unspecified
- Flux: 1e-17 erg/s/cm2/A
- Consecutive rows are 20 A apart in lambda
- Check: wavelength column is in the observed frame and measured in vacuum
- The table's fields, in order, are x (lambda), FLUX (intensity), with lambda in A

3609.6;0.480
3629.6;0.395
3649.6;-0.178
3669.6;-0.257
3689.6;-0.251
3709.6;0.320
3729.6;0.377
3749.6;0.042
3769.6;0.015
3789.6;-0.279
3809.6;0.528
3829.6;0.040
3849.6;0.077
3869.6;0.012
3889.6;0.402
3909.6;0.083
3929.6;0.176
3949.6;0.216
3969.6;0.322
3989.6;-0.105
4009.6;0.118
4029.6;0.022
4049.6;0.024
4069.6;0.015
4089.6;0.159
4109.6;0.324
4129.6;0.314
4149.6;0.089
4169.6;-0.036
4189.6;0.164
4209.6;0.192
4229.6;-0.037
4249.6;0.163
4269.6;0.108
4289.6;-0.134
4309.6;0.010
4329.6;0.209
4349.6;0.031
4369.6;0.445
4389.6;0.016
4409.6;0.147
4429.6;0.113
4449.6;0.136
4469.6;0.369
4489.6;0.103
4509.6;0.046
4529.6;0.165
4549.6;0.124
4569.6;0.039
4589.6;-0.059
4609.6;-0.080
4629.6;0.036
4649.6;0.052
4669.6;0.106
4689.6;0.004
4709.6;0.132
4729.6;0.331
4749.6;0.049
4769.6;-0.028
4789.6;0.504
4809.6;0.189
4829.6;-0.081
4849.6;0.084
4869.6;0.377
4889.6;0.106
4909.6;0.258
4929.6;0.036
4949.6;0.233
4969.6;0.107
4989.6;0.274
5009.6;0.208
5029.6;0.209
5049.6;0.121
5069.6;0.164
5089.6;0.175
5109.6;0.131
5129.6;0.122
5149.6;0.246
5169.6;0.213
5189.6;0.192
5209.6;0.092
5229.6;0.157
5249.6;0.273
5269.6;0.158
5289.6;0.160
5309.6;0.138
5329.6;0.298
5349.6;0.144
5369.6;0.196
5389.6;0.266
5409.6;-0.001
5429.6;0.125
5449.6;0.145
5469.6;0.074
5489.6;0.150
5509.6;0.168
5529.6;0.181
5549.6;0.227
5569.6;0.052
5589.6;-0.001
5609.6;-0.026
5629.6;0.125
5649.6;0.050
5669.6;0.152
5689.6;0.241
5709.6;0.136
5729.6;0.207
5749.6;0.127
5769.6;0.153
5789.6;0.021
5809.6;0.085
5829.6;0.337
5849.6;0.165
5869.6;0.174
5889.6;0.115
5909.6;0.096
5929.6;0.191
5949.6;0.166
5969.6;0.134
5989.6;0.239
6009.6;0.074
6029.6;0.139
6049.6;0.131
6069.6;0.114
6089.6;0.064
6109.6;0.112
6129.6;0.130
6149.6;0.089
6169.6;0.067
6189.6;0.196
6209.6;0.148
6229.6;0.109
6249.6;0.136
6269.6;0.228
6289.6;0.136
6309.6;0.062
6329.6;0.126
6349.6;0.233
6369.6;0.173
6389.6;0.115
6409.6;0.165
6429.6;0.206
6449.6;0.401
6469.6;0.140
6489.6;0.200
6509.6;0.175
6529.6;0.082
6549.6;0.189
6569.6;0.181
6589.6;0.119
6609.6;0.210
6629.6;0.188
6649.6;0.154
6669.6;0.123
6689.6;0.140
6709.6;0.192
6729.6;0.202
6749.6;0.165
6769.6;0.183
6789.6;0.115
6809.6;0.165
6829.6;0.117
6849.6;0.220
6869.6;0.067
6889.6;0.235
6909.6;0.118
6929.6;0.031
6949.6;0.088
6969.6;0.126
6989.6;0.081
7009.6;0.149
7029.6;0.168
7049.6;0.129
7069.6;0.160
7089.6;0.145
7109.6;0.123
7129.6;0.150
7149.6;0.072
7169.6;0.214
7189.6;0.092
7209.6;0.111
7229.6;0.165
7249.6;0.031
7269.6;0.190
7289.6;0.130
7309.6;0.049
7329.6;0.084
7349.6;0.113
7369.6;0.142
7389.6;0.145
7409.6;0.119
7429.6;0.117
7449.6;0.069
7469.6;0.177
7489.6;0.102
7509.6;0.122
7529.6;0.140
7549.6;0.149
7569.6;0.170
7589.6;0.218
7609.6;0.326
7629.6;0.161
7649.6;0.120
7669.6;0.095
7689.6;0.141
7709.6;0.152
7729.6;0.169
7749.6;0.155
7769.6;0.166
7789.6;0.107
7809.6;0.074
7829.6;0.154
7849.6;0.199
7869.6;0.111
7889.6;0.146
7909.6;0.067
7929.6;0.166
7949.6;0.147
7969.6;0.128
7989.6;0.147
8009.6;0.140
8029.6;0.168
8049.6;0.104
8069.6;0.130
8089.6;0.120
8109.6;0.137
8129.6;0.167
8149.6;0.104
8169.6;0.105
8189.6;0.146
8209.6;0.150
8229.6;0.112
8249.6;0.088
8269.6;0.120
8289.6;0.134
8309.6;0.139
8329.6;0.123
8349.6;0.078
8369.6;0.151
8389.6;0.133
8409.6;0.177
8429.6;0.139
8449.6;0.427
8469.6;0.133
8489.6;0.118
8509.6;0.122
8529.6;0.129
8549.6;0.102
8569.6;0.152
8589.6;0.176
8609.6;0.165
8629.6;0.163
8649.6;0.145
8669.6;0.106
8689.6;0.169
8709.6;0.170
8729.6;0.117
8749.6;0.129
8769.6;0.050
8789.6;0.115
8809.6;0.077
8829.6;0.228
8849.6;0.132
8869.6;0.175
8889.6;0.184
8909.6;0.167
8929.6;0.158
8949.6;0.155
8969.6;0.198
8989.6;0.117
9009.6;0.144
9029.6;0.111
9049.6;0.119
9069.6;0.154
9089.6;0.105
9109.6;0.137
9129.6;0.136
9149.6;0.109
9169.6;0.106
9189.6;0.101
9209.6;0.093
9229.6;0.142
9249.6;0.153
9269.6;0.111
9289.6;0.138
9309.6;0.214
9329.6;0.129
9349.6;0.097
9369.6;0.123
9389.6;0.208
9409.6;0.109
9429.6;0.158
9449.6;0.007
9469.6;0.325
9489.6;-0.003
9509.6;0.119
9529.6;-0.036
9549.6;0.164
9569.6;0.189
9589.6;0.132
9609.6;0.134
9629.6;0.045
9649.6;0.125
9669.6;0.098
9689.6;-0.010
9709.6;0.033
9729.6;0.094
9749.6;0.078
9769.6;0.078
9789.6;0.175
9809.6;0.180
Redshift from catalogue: 0.287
